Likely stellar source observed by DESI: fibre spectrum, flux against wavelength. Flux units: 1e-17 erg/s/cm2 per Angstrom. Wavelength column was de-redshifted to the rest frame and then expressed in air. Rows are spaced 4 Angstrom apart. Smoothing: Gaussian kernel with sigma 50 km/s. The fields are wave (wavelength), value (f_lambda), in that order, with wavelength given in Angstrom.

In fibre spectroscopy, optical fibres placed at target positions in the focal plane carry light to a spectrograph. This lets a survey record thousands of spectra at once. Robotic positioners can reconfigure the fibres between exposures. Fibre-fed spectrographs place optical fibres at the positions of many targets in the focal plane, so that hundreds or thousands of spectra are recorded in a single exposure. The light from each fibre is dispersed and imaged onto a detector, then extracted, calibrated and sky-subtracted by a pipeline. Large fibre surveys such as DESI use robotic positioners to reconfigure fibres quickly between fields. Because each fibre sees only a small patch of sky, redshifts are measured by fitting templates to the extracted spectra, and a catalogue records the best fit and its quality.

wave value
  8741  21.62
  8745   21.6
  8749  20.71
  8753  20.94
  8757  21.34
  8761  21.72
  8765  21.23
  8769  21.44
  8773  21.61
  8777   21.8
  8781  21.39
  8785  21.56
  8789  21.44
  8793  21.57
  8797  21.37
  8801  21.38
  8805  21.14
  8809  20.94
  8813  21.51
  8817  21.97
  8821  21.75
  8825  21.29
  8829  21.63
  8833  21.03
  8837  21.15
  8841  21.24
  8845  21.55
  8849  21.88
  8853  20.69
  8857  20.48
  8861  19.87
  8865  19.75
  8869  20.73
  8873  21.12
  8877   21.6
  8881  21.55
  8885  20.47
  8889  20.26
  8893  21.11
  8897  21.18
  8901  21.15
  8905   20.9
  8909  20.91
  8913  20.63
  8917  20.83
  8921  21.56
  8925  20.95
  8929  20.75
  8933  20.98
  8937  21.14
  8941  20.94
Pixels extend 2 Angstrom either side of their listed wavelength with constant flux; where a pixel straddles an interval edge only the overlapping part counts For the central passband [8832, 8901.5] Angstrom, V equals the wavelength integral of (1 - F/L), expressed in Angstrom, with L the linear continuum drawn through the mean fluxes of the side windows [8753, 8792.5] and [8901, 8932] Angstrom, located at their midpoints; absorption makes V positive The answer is 0.7 Angstrom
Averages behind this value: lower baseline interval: 21.5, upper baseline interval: 20.9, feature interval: 20.9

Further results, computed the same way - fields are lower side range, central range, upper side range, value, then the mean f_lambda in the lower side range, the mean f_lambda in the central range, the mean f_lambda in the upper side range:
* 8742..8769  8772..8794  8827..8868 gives -0.4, 21.3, 21.6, 20.9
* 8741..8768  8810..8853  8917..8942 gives -0.5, 21.3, 21.4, 21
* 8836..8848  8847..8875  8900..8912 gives 0.8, 21.4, 20.6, 20.9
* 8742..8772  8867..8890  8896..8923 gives 0.1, 21.3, 21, 21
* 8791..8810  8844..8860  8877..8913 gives 0.1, 21.3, 21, 21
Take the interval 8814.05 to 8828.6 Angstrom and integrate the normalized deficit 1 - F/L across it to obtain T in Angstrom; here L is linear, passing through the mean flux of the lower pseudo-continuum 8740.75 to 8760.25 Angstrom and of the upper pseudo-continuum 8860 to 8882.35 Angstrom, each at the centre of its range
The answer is -0.5 Angstrom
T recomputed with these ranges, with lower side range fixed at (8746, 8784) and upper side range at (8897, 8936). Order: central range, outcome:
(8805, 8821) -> -0.2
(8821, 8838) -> -0.1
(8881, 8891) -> 0.2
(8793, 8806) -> 0.0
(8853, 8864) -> 0.5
